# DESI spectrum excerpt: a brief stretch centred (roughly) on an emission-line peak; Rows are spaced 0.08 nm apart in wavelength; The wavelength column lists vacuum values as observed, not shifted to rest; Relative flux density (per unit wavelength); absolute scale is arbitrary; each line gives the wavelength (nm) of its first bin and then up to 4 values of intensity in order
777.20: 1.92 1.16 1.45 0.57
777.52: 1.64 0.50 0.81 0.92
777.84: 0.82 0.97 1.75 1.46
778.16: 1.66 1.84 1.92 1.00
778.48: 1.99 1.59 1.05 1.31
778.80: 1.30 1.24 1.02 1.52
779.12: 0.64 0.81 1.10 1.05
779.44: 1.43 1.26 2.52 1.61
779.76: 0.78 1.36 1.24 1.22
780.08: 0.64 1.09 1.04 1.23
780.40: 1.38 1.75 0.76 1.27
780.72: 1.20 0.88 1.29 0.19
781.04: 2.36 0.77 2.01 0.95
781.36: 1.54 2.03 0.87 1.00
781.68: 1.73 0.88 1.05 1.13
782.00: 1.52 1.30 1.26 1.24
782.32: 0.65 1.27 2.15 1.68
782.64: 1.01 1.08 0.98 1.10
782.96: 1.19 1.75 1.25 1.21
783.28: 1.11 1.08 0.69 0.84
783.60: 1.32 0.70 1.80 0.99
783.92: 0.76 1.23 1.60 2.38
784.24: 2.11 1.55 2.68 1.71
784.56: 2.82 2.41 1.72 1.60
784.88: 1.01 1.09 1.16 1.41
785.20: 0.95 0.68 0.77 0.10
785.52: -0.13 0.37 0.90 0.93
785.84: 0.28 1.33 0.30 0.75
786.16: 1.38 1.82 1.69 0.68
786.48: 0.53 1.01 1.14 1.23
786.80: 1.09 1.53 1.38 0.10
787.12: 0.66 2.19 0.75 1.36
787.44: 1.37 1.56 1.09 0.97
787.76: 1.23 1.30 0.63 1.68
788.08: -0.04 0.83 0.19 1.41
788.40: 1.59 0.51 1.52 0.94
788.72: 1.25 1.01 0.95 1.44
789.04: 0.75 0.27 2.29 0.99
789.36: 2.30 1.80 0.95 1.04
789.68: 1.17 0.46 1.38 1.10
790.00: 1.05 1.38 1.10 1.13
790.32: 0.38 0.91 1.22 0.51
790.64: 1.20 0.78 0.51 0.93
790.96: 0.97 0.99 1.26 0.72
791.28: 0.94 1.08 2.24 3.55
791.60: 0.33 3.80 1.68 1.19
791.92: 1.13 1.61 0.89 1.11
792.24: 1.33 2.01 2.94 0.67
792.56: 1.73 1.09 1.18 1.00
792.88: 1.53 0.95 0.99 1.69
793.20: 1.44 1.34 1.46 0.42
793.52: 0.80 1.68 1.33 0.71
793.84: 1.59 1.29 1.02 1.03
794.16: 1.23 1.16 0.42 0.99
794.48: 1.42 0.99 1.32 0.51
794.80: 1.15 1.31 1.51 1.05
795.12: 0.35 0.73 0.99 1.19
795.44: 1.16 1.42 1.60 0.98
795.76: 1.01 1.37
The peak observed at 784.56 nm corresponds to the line Hbeta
